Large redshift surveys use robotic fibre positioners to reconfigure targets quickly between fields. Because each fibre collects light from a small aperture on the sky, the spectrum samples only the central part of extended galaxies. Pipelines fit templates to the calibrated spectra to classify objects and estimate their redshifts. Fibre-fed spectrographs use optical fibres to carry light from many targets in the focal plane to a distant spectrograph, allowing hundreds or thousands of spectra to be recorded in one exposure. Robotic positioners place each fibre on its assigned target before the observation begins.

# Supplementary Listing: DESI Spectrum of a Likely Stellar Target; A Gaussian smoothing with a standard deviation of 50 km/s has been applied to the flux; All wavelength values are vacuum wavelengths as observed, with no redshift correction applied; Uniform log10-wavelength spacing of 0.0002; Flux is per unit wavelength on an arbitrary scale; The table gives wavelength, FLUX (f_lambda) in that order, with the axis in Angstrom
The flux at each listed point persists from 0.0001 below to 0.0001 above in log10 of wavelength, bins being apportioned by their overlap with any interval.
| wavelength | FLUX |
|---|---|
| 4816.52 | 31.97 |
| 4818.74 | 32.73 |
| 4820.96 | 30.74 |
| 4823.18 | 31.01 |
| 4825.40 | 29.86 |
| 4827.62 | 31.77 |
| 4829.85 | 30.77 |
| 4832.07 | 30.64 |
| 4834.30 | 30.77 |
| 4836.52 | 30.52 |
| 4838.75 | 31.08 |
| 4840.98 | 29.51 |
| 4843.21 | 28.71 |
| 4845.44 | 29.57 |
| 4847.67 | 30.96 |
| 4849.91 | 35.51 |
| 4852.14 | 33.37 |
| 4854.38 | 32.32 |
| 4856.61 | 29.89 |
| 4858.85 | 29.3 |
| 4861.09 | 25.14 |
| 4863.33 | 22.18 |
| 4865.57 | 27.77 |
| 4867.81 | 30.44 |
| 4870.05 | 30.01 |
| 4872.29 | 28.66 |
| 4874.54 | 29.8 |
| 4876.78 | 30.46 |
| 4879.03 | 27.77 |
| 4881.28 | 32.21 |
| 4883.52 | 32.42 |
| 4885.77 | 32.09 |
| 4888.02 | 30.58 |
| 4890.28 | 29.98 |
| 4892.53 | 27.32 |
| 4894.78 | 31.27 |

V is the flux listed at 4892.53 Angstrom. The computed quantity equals 27.32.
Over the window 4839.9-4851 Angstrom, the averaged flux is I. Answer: 30.8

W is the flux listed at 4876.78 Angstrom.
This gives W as 30.46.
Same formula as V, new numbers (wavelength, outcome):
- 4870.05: 30.01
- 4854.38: 32.32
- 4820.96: 30.74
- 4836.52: 30.52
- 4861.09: 25.14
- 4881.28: 32.21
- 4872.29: 28.66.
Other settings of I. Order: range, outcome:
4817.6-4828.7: 31.2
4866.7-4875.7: 29.7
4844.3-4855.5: 32.3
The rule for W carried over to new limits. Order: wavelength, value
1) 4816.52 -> 31.97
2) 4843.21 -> 28.71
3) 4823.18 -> 31.01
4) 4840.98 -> 29.51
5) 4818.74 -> 32.73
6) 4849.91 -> 35.51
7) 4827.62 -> 31.77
